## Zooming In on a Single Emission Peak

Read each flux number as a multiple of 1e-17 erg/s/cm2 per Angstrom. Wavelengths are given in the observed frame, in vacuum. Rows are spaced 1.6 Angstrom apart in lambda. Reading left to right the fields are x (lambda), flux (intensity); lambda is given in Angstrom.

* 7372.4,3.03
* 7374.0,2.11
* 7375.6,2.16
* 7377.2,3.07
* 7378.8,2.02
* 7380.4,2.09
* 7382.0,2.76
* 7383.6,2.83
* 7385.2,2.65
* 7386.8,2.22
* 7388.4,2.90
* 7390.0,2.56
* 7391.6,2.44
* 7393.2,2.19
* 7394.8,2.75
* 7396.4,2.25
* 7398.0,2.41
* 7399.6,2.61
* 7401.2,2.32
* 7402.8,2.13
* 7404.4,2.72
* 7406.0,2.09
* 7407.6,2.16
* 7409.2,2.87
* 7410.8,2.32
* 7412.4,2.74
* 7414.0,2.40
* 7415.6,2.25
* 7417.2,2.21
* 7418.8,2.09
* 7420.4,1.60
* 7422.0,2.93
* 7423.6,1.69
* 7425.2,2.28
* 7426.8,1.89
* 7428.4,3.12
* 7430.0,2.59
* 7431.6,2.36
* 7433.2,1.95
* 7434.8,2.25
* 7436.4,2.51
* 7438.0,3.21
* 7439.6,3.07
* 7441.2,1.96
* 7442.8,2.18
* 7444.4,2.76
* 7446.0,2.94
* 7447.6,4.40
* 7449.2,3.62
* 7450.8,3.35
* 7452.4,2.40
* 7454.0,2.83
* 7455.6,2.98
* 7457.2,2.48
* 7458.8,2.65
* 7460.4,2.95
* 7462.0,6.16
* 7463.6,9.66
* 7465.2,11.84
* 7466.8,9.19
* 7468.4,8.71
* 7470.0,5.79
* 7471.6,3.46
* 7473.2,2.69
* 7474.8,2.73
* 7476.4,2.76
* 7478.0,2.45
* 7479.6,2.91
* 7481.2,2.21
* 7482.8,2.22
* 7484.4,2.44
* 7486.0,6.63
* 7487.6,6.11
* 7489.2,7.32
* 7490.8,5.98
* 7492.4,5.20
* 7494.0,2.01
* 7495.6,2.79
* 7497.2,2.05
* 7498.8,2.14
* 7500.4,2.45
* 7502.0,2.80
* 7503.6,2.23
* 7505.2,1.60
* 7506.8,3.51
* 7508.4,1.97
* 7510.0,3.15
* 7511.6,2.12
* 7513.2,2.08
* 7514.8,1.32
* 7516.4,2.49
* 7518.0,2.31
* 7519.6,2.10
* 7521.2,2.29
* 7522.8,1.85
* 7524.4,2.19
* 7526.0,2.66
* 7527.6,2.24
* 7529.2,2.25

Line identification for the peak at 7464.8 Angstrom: H-alpha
